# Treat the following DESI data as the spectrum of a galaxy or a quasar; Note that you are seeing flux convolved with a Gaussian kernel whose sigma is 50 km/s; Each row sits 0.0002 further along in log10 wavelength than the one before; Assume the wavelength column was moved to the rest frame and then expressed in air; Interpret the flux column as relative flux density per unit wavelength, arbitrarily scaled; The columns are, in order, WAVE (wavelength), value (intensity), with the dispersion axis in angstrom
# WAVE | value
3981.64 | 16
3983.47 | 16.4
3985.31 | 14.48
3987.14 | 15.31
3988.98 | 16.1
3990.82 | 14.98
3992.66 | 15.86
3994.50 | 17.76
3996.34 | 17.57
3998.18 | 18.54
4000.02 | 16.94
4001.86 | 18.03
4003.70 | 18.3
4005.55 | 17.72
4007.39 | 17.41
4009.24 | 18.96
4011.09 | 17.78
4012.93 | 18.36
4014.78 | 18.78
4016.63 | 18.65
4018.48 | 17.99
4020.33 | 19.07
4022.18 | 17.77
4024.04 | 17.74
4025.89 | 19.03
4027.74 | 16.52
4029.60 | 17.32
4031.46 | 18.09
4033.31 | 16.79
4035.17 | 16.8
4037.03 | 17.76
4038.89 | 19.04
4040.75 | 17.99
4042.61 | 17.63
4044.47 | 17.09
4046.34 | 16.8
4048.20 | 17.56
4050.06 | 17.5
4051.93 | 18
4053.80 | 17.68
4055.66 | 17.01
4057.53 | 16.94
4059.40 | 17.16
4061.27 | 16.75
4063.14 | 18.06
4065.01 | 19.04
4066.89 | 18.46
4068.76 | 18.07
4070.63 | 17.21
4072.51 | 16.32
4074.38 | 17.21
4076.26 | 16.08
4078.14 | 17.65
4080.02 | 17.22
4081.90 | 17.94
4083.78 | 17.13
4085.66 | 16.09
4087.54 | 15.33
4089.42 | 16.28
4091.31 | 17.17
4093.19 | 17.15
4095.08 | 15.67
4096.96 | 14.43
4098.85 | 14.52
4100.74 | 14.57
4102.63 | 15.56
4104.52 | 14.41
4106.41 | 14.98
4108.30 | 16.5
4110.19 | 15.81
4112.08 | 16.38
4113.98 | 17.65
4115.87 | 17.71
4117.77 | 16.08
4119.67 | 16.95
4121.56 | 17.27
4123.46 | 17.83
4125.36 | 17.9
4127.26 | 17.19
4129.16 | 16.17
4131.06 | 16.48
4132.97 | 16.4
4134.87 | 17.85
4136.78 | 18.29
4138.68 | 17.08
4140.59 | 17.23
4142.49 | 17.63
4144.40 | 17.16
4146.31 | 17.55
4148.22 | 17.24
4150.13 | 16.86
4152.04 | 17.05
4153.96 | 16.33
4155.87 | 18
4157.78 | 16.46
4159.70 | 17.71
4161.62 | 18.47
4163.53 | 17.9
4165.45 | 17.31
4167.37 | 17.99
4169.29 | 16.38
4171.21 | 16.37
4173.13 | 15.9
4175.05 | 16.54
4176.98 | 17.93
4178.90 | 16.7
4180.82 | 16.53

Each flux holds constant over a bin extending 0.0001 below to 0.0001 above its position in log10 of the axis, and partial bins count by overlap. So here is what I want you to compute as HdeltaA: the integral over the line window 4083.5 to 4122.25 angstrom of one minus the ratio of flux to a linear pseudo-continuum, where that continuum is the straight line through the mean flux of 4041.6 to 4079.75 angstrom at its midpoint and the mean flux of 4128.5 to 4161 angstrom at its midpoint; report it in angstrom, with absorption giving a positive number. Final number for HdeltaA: 2.8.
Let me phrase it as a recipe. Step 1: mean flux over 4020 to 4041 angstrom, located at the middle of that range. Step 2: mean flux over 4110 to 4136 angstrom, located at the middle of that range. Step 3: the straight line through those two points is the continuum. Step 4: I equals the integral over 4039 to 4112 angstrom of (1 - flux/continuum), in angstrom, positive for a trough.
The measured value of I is 2.7 angstrom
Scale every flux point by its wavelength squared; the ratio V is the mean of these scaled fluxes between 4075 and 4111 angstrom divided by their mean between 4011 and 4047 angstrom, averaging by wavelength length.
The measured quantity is 0.93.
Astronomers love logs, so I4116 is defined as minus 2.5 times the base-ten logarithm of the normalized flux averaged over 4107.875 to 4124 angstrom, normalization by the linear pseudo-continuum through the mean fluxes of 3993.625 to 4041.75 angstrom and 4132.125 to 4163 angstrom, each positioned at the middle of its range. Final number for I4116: 0.04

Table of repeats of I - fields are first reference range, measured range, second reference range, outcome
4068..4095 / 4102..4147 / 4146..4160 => 0.4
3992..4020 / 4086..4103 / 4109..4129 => 1.6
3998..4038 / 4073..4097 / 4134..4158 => 1.3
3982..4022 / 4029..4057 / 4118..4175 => -0.3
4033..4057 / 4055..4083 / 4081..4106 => -1.2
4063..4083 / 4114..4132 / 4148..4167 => 0.3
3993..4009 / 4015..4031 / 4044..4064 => -0.4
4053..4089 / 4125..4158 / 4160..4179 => 0.1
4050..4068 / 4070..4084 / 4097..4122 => 0.0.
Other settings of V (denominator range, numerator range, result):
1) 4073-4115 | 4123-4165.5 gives 1.10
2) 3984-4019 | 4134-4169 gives 1.08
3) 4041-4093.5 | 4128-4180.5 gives 1.04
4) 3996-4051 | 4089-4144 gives 0.97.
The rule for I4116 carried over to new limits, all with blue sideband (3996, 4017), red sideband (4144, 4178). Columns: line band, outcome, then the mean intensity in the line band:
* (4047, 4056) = 0.015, 17.6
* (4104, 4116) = 0.084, 16.2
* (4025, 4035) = 0.028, 17.5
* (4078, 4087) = 0.035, 17.1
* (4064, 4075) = -0.001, 17.7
